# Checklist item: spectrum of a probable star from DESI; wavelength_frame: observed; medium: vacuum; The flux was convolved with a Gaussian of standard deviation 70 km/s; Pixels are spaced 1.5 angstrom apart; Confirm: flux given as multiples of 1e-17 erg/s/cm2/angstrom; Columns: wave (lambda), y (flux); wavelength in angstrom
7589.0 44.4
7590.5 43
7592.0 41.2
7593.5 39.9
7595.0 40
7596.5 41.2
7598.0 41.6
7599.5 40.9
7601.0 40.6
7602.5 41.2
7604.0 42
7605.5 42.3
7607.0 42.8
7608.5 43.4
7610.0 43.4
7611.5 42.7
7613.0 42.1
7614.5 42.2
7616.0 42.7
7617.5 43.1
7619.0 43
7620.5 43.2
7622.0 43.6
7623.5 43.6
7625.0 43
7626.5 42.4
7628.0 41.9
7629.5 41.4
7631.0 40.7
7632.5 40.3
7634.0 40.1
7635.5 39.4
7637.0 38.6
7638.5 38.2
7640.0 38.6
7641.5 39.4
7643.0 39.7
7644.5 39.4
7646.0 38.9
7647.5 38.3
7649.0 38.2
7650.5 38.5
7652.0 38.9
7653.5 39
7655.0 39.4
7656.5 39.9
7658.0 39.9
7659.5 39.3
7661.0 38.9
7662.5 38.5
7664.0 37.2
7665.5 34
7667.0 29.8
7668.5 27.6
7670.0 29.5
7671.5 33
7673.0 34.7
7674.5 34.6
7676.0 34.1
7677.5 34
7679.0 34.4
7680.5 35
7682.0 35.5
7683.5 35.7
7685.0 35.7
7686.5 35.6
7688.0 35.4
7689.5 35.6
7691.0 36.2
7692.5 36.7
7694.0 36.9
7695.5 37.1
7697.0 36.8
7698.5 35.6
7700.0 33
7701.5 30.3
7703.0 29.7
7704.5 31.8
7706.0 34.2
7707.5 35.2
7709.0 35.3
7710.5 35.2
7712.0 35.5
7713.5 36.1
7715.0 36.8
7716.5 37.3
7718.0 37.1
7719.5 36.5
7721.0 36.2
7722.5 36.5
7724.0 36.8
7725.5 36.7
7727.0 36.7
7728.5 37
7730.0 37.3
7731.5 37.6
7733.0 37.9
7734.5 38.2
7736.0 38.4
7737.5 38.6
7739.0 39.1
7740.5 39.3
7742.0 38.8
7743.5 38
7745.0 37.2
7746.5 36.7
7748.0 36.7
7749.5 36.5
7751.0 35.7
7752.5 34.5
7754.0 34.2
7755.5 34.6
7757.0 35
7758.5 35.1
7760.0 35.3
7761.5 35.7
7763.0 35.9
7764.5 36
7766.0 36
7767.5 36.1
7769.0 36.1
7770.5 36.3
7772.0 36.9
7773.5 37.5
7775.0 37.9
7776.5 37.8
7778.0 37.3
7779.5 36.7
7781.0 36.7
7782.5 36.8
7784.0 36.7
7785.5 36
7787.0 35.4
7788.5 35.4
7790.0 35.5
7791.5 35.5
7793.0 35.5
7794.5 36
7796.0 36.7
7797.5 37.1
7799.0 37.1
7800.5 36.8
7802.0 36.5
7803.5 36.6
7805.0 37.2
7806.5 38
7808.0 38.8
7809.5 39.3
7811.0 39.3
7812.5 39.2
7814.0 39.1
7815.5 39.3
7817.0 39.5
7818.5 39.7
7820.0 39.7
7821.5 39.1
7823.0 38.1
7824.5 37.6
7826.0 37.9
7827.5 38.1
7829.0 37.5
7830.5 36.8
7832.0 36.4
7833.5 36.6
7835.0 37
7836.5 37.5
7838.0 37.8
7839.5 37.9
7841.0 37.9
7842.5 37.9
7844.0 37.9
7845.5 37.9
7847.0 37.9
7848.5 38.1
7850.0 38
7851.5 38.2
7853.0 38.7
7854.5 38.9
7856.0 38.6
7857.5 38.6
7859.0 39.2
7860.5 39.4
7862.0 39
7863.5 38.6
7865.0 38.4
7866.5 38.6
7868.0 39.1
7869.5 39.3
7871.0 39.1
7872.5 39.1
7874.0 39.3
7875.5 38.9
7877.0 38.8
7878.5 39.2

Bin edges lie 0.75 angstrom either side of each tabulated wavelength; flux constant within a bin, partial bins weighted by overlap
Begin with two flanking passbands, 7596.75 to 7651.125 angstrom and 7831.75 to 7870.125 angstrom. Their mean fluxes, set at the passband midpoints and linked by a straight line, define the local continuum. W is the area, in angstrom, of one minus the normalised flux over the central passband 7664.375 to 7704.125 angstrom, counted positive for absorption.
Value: 6.2 angstrom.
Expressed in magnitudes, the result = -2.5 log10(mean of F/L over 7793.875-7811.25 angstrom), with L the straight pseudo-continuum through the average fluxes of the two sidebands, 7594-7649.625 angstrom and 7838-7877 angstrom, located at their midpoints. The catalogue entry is 0.05 mag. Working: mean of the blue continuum 41.2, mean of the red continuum 38.6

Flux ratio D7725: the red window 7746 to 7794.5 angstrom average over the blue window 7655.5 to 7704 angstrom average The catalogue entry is 1.03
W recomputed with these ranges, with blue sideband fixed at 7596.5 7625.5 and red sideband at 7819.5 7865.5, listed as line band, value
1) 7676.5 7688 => 1.68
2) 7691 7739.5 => 5.31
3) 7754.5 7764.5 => 1.10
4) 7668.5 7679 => 2.11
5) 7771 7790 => 1.24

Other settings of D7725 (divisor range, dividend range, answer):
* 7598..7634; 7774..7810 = 0.87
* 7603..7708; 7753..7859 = 0.98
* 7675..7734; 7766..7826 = 1.05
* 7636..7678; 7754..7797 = 0.98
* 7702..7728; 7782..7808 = 1.03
